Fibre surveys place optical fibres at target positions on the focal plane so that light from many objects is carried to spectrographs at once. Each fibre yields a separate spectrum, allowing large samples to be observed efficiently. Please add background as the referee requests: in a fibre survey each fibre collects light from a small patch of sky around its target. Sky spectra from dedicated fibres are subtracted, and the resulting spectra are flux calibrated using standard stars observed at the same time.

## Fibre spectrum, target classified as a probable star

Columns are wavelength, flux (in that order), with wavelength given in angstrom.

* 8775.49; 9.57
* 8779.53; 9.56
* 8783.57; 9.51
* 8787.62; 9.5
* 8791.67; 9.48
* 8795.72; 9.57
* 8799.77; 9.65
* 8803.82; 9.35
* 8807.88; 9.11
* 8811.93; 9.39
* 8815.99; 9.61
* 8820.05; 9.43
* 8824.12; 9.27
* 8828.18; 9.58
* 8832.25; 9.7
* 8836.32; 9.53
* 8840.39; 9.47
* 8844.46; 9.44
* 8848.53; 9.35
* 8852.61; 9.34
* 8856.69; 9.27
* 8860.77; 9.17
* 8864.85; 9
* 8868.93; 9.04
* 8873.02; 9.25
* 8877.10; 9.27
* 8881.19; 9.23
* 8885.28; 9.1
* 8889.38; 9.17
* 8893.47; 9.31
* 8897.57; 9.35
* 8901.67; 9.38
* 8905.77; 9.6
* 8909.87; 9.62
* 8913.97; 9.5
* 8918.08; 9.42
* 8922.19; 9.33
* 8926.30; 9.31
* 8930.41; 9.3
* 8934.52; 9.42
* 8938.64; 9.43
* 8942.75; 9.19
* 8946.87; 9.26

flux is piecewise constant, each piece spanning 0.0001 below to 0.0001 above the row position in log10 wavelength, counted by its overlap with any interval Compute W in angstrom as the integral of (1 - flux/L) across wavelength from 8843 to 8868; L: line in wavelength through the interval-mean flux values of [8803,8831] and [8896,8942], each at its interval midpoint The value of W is 0.4 angstrom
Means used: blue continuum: 9.4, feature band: 9.25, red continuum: 9.42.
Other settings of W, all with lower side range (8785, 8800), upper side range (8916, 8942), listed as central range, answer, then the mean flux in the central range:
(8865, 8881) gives 0.4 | 9.17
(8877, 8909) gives 0.3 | 9.31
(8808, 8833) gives 0.1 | 9.46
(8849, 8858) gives 0.1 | 9.31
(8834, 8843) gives 0.0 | 9.5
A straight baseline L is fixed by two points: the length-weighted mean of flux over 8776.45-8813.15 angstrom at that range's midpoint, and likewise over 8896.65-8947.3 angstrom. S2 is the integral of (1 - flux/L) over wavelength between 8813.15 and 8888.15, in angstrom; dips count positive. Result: 0.8 angstrom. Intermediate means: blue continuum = 9.46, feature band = 9.33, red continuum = 9.4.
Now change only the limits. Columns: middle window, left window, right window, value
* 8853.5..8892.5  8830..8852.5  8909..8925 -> 1.21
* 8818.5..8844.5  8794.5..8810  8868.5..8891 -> -0.46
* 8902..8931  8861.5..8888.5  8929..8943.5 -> -0.49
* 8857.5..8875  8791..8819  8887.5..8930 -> 0.55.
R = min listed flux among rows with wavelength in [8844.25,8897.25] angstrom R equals 9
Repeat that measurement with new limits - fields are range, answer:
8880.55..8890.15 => 9.1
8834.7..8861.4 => 9.17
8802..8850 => 9.11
